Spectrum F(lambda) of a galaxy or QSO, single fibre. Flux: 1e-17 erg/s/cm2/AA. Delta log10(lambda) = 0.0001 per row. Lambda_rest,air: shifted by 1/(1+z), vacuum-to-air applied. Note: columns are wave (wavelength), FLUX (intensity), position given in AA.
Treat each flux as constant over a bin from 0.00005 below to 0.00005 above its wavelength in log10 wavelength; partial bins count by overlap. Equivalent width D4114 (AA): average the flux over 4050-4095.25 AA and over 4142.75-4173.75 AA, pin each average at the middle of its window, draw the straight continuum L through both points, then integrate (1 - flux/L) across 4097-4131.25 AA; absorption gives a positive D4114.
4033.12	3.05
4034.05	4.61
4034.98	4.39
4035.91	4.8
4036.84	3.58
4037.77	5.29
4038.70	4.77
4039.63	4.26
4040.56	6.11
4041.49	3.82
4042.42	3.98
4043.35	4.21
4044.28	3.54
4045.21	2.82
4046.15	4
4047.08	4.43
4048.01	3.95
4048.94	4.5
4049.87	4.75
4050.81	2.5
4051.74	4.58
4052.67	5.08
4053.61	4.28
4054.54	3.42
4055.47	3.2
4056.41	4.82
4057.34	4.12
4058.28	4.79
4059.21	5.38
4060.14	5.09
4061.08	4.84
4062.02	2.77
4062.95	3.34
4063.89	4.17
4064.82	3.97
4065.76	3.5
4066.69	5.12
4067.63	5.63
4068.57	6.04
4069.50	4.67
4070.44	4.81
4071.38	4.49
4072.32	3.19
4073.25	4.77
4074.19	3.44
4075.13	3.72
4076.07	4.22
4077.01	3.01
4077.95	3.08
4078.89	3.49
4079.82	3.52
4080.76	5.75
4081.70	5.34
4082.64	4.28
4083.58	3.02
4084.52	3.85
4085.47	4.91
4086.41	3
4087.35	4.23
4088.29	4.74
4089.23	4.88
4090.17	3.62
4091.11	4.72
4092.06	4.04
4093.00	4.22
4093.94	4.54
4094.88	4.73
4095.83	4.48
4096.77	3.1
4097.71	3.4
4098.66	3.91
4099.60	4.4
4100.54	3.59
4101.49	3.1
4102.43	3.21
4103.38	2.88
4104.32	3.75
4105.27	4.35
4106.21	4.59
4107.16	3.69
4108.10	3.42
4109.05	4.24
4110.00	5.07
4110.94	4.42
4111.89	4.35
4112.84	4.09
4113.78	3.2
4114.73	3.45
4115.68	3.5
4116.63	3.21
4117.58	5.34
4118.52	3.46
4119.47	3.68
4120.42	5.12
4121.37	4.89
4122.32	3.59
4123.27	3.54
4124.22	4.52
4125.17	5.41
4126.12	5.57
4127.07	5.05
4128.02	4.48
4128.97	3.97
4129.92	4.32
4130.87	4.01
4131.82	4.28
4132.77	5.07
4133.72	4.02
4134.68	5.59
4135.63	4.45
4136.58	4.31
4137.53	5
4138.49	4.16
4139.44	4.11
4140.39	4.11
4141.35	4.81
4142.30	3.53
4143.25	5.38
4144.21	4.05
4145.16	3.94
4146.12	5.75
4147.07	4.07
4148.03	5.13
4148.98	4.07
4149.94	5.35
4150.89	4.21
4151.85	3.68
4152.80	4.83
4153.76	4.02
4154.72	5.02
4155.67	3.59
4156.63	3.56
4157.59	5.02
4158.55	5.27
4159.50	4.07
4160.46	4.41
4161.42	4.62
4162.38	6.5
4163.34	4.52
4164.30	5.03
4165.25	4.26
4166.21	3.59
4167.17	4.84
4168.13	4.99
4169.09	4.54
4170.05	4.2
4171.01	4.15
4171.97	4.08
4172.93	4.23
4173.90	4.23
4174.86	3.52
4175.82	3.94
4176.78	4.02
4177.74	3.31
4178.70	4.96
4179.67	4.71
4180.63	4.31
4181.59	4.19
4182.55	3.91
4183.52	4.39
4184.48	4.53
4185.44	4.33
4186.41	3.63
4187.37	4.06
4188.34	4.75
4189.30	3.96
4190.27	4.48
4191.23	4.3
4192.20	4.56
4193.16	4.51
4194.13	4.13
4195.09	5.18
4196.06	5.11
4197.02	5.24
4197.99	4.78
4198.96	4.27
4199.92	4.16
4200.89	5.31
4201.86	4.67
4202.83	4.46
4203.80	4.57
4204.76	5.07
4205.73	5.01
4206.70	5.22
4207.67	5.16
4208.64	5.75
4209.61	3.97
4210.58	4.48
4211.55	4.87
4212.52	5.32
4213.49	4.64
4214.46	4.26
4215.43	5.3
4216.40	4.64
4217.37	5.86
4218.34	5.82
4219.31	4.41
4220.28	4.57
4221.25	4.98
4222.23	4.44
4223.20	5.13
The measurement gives 2.4 AA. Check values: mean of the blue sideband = 4.23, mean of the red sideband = 4.53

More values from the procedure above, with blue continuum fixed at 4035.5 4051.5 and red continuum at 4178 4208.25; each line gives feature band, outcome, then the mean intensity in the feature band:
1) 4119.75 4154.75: -0.64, 4.51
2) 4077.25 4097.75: 0.82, 4.14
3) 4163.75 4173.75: 0.28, 4.39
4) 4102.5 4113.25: 0.77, 4.04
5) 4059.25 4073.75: -0.67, 4.45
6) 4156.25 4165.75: -0.52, 4.74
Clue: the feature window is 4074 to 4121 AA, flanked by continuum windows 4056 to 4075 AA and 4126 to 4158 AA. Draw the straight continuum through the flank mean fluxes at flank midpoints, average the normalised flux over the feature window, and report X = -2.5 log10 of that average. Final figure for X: 0.12 mag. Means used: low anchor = 4.43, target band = 3.99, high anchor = 4.47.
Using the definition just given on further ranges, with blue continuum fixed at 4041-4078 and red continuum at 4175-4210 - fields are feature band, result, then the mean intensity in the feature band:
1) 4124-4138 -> -0.077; 4.67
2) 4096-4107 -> 0.161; 3.69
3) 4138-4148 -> -0.009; 4.42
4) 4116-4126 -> 0.005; 4.31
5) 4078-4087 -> 0.038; 4.08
